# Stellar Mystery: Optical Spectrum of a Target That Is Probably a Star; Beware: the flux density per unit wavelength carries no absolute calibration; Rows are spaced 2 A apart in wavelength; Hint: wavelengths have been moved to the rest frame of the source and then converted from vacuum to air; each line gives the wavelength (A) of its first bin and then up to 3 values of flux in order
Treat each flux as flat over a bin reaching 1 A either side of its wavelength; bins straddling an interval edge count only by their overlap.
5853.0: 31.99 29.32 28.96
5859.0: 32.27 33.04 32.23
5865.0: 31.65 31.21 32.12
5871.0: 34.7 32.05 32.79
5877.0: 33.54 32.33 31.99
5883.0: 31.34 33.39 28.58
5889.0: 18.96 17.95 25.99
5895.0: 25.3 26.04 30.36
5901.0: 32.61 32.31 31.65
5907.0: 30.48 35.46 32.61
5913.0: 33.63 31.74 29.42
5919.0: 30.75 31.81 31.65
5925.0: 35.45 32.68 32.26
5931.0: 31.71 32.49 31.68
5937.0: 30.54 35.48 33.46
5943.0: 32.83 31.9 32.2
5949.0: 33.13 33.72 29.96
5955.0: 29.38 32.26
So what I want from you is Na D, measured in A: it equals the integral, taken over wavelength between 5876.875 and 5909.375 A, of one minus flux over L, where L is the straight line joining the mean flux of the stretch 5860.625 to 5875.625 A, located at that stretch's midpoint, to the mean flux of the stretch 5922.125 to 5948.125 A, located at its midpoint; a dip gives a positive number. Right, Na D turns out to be 3.4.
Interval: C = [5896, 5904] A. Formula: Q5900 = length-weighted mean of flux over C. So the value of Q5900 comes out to 30.3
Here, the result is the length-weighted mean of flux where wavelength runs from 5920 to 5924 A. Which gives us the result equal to 31.7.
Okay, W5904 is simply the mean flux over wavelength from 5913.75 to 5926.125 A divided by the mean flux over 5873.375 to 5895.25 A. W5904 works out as 1.11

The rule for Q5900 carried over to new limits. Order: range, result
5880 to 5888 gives 31.3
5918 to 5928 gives 32.5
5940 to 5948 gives 32.6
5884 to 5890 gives 27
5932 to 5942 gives 32.7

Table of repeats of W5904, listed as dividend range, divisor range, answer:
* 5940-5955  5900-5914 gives 0.99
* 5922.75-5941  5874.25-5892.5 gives 1.13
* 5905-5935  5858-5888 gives 1.00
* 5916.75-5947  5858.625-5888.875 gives 1.02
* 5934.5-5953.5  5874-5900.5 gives 1.15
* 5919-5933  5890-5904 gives 1.19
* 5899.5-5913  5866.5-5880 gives 0.99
